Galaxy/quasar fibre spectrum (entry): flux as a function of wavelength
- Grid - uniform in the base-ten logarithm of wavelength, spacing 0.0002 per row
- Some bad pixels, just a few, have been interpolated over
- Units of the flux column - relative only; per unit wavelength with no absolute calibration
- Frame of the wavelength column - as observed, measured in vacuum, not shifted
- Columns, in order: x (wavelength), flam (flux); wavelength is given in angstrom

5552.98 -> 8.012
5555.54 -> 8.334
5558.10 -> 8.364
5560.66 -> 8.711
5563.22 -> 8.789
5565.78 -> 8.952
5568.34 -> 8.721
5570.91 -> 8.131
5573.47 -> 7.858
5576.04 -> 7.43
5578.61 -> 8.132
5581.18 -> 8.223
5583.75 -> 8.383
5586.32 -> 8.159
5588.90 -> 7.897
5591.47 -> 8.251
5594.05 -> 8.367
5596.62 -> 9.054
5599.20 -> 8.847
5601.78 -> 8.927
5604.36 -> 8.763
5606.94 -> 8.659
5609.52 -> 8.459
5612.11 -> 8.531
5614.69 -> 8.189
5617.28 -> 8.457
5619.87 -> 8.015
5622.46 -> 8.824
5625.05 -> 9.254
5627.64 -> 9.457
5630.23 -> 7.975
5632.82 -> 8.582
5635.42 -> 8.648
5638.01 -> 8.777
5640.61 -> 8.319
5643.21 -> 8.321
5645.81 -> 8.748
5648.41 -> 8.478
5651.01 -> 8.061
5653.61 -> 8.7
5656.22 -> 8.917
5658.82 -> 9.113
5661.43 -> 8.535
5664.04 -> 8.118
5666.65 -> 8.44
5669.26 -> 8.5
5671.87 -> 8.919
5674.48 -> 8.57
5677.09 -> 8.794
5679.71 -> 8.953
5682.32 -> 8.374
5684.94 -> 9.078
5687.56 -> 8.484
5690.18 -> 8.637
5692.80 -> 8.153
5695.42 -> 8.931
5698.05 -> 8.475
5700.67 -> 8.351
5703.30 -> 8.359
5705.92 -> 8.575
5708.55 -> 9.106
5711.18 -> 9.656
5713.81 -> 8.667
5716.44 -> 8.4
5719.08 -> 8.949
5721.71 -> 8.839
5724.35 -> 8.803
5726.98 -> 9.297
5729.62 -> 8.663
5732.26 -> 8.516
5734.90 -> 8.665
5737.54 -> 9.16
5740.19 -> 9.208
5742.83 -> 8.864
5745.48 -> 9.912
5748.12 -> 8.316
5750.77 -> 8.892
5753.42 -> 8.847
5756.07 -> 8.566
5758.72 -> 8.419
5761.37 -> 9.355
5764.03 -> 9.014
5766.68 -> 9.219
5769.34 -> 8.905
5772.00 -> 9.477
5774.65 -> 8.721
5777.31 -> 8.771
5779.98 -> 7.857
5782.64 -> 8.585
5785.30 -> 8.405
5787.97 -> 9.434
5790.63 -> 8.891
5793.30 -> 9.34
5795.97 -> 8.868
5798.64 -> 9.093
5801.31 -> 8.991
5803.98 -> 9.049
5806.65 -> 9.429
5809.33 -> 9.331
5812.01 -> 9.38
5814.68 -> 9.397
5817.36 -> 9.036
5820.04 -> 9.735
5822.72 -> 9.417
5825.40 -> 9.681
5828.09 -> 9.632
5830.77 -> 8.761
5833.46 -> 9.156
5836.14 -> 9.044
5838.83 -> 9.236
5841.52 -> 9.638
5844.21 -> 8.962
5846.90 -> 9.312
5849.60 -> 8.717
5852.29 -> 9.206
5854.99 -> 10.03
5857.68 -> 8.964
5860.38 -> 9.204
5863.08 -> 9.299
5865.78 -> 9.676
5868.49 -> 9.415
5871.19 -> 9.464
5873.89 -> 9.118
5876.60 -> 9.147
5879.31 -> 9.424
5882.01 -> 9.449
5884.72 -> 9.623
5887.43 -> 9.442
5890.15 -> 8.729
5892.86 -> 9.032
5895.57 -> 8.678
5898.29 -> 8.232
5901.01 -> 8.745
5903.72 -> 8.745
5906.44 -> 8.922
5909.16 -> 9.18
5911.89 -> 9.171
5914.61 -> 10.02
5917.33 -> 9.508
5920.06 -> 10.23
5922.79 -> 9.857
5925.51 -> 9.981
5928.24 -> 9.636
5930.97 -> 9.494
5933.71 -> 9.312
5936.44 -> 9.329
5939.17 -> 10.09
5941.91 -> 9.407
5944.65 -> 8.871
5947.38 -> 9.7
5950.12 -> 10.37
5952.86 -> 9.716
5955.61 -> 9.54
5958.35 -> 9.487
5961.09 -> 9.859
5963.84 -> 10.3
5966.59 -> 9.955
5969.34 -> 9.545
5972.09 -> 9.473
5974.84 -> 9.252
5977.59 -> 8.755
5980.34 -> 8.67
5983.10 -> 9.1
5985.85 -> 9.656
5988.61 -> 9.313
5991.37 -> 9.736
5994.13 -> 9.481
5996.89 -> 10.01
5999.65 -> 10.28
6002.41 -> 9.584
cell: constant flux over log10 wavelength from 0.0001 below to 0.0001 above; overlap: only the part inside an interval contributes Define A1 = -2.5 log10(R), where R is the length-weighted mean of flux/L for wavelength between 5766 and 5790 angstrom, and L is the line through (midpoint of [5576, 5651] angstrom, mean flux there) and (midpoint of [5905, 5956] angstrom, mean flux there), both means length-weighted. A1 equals 0.03 mag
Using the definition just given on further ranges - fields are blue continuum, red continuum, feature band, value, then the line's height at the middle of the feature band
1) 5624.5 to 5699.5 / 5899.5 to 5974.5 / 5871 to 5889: 0.00 mag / 9.37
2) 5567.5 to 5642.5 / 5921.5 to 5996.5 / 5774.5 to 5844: 0.00 mag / 9.09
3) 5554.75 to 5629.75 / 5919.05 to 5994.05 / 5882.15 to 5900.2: 0.05 mag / 9.38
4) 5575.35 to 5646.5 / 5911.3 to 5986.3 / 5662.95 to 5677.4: 0.02 mag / 8.69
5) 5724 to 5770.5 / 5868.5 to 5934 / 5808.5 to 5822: -0.03 mag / 9.09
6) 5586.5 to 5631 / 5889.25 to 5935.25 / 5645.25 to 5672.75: 0.01 mag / 8.69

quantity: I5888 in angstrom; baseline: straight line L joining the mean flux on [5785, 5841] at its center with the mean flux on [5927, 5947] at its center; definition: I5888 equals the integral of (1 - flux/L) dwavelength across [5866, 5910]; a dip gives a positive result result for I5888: 1.27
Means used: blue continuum 9.23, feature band 9.1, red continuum 9.46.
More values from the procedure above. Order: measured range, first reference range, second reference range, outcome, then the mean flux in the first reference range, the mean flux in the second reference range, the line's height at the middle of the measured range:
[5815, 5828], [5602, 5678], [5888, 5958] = -0.5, 8.59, 9.38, 9.1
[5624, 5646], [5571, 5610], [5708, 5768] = -0.4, 8.35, 8.93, 8.53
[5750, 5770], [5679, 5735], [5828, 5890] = 0.0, 8.72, 9.28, 8.92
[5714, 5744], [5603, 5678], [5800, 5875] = 0.2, 8.59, 9.3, 8.91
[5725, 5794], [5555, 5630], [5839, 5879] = 0.8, 8.48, 9.3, 8.99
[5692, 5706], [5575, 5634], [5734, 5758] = 0.5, 8.48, 8.93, 8.78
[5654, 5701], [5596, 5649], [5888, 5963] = 0.7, 8.63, 9.41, 8.77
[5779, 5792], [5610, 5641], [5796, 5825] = 0.8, 8.59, 9.28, 9.19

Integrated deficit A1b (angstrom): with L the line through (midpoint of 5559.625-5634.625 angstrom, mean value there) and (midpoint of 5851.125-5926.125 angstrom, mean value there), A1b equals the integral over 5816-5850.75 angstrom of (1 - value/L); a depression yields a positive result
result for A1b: -0.4 angstrom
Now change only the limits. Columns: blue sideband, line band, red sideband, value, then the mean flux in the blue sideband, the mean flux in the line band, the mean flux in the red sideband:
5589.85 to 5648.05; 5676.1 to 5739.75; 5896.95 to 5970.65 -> 0.81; 8.6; 8.75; 9.53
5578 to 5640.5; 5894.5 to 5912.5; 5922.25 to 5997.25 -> 1.14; 8.54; 8.79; 9.56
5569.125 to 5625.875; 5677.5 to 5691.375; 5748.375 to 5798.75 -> -0.14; 8.4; 8.71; 8.86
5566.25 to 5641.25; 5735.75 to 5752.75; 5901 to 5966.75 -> -0.18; 8.47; 9.04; 9.59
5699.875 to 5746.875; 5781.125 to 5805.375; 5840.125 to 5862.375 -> 0.37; 8.89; 8.96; 9.26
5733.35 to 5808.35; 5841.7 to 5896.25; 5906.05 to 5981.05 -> 0.23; 8.94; 9.26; 9.57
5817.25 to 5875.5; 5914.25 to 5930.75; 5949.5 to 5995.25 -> -0.69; 9.31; 9.84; 9.53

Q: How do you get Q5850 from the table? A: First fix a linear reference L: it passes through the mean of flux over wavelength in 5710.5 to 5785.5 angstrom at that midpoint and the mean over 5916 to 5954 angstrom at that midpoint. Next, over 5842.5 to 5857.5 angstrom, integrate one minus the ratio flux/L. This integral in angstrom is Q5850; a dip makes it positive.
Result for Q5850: 0.1 angstrom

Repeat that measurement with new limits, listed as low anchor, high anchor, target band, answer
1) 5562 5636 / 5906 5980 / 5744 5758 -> 0.1 angstrom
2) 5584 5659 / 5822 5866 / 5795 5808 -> 0.1 angstrom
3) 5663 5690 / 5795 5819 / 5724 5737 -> 0.1 angstrom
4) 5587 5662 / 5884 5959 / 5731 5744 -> 0.0 angstrom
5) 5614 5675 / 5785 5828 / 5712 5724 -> 0.2 angstrom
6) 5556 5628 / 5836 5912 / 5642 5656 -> 0.2 angstrom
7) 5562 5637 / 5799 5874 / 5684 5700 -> 0.4 angstrom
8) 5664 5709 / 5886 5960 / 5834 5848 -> -0.2 angstrom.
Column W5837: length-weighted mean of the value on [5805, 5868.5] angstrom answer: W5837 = 9.31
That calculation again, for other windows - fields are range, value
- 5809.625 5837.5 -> 9.32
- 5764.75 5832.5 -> 9.1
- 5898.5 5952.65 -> 9.48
